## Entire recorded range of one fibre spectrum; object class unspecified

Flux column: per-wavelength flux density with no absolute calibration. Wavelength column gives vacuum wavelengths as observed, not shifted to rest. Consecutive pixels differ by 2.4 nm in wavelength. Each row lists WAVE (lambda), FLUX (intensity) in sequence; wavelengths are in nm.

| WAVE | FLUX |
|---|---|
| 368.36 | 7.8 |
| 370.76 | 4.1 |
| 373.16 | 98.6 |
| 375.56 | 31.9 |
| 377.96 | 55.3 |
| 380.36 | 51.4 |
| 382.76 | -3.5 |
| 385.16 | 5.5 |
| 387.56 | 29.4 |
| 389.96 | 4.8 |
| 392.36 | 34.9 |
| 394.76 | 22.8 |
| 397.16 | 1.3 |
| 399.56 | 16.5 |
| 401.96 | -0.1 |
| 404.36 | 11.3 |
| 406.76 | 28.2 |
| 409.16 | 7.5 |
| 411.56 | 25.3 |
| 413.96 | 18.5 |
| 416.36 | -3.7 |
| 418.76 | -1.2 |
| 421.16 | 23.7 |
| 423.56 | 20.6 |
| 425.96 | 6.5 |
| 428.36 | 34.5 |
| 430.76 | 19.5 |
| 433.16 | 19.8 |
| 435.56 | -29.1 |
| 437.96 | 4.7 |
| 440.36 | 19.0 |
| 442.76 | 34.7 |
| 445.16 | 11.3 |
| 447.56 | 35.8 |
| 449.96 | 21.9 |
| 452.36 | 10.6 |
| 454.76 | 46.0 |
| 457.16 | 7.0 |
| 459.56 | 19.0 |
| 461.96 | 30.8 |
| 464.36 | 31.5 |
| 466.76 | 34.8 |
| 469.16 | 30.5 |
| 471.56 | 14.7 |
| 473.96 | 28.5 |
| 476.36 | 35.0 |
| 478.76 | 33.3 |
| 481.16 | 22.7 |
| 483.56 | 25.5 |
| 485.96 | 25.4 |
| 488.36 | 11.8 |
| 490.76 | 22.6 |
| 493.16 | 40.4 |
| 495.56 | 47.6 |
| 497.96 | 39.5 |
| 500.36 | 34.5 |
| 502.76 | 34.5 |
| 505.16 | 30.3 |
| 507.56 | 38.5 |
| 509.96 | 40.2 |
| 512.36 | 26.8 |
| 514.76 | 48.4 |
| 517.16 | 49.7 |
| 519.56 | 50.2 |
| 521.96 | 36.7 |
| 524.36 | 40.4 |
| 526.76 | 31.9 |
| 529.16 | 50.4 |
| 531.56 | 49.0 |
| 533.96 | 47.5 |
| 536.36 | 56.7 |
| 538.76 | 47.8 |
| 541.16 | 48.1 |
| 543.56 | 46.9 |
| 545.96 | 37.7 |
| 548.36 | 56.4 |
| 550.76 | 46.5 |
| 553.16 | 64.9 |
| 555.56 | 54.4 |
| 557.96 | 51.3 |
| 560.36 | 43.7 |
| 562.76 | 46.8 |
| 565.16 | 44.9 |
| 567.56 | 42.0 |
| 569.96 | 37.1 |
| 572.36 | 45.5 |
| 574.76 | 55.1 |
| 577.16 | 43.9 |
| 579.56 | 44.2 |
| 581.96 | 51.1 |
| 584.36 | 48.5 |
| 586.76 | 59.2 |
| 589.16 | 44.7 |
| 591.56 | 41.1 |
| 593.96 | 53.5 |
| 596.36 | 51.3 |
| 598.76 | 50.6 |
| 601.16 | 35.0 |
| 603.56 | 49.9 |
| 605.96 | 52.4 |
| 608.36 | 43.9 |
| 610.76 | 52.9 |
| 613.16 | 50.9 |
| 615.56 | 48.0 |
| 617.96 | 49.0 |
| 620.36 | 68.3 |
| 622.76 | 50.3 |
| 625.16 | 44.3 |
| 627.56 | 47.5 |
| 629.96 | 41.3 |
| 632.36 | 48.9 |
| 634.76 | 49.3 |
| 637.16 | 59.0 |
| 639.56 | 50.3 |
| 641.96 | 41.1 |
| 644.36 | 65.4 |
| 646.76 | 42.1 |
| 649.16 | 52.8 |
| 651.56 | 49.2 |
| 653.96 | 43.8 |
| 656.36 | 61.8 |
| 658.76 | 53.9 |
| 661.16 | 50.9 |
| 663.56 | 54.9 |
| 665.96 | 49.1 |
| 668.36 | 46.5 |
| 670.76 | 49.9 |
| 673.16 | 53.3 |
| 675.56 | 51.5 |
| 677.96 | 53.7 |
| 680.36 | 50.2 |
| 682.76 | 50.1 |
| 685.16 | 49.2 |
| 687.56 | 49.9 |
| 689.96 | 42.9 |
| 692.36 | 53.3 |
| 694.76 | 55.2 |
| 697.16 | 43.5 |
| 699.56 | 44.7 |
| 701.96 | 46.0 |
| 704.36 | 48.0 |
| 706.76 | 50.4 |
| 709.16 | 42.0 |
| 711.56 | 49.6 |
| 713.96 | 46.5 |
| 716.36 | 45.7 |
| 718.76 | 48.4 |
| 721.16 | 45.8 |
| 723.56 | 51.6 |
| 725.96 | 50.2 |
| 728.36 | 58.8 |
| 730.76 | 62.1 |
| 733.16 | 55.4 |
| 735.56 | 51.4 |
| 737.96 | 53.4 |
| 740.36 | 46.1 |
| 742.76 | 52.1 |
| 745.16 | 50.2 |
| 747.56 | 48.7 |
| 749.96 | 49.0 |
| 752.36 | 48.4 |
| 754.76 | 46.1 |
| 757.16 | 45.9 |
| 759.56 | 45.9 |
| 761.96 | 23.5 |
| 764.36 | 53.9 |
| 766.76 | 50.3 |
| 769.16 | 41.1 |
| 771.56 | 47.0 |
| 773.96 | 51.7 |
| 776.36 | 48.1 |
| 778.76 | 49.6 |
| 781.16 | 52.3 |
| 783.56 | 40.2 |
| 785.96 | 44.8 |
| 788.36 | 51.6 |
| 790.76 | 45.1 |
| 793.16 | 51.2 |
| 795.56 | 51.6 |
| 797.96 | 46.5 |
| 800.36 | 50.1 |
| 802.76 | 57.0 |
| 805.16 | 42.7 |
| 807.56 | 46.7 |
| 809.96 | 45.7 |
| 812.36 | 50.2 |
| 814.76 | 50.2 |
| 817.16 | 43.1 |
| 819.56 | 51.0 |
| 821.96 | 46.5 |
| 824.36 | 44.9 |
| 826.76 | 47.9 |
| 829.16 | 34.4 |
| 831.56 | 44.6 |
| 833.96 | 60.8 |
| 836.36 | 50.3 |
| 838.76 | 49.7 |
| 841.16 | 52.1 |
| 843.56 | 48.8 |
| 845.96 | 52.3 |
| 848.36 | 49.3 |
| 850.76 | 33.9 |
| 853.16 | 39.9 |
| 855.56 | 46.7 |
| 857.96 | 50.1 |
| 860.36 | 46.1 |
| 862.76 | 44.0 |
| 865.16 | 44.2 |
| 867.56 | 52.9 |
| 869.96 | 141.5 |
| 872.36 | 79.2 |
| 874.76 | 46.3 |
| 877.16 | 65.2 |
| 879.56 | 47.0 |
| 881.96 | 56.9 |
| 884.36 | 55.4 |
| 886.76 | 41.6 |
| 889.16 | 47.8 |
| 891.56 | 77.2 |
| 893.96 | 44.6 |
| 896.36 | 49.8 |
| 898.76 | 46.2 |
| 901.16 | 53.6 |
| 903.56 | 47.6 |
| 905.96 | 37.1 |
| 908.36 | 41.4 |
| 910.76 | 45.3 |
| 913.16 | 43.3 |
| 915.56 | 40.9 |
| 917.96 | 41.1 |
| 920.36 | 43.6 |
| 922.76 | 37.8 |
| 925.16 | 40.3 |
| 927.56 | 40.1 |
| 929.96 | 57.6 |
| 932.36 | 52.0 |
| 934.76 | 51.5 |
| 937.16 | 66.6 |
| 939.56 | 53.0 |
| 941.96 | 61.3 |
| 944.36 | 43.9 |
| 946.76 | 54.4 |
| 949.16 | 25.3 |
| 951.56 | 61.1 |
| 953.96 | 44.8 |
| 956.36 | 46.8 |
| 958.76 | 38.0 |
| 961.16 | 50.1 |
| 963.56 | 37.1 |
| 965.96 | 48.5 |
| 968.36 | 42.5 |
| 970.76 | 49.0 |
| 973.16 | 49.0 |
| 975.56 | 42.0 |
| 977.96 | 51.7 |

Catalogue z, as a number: 0.326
